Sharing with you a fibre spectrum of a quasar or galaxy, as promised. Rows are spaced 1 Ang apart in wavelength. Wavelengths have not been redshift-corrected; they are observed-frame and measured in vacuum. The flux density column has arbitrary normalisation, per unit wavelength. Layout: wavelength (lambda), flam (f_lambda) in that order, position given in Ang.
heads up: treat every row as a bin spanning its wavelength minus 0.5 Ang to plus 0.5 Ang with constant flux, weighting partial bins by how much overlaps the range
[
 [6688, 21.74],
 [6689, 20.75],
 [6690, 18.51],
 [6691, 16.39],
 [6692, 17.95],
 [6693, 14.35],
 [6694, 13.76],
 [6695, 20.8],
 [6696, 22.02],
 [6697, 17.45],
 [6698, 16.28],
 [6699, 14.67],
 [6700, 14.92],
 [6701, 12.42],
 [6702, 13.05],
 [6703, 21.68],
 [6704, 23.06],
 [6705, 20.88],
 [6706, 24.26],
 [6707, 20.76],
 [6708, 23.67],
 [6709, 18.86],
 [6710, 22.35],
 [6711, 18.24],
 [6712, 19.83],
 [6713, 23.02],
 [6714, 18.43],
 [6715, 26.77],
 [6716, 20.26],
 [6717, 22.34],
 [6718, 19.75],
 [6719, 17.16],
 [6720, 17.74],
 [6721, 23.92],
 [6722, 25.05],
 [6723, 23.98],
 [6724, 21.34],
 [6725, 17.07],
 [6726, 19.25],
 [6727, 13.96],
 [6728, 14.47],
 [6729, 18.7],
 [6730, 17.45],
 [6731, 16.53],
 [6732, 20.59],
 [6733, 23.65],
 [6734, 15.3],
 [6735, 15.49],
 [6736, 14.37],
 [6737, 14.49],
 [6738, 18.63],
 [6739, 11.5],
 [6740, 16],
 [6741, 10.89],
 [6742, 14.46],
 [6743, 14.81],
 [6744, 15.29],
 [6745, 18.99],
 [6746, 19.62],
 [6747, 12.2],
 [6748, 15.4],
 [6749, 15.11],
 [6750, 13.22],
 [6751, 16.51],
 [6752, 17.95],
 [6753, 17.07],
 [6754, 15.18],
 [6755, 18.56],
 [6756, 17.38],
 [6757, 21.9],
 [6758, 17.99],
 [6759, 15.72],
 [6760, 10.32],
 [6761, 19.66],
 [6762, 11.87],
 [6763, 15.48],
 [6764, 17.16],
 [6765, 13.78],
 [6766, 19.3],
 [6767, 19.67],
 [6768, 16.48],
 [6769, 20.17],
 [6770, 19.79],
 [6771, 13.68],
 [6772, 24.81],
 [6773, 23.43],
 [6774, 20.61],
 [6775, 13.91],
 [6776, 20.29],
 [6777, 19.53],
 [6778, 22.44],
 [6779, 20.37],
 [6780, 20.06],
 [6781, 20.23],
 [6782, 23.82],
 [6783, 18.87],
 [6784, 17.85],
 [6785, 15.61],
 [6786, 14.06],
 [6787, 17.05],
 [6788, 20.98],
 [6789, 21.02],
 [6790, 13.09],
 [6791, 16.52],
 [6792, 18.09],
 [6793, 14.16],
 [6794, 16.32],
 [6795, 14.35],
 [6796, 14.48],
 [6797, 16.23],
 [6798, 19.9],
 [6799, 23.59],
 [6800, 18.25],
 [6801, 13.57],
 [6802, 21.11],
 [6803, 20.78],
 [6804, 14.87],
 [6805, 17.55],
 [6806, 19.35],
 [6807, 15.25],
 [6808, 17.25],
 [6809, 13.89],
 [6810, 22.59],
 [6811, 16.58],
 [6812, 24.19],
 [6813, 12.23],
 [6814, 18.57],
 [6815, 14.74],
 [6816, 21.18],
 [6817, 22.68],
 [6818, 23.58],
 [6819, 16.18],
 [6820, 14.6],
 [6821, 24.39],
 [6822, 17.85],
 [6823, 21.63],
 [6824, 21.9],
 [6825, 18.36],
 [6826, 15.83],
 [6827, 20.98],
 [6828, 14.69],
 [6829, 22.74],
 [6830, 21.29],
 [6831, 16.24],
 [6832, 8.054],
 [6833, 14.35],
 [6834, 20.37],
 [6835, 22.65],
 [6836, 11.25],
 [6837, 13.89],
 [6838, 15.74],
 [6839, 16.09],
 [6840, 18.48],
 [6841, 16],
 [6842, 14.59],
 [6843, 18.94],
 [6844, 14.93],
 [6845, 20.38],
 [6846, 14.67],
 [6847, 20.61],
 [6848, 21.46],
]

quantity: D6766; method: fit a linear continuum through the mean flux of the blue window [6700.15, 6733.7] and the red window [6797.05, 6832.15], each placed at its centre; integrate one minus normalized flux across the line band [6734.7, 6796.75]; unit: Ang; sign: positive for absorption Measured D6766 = 7.0 Ang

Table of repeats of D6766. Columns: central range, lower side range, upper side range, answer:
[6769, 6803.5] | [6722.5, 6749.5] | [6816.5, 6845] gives -2.49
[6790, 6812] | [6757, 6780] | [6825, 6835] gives 0.47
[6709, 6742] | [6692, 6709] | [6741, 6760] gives -2.49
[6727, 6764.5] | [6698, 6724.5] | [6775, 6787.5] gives 6.56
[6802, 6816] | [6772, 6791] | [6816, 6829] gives 1.19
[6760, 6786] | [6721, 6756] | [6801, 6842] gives -1.71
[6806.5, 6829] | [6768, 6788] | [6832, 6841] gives -2.10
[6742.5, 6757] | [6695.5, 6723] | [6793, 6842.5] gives 2.07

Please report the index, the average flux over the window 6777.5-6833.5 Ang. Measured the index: 18.1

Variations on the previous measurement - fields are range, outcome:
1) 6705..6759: 18.3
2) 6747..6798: 17.5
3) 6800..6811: 17.6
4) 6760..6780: 18.4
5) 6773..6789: 19.2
